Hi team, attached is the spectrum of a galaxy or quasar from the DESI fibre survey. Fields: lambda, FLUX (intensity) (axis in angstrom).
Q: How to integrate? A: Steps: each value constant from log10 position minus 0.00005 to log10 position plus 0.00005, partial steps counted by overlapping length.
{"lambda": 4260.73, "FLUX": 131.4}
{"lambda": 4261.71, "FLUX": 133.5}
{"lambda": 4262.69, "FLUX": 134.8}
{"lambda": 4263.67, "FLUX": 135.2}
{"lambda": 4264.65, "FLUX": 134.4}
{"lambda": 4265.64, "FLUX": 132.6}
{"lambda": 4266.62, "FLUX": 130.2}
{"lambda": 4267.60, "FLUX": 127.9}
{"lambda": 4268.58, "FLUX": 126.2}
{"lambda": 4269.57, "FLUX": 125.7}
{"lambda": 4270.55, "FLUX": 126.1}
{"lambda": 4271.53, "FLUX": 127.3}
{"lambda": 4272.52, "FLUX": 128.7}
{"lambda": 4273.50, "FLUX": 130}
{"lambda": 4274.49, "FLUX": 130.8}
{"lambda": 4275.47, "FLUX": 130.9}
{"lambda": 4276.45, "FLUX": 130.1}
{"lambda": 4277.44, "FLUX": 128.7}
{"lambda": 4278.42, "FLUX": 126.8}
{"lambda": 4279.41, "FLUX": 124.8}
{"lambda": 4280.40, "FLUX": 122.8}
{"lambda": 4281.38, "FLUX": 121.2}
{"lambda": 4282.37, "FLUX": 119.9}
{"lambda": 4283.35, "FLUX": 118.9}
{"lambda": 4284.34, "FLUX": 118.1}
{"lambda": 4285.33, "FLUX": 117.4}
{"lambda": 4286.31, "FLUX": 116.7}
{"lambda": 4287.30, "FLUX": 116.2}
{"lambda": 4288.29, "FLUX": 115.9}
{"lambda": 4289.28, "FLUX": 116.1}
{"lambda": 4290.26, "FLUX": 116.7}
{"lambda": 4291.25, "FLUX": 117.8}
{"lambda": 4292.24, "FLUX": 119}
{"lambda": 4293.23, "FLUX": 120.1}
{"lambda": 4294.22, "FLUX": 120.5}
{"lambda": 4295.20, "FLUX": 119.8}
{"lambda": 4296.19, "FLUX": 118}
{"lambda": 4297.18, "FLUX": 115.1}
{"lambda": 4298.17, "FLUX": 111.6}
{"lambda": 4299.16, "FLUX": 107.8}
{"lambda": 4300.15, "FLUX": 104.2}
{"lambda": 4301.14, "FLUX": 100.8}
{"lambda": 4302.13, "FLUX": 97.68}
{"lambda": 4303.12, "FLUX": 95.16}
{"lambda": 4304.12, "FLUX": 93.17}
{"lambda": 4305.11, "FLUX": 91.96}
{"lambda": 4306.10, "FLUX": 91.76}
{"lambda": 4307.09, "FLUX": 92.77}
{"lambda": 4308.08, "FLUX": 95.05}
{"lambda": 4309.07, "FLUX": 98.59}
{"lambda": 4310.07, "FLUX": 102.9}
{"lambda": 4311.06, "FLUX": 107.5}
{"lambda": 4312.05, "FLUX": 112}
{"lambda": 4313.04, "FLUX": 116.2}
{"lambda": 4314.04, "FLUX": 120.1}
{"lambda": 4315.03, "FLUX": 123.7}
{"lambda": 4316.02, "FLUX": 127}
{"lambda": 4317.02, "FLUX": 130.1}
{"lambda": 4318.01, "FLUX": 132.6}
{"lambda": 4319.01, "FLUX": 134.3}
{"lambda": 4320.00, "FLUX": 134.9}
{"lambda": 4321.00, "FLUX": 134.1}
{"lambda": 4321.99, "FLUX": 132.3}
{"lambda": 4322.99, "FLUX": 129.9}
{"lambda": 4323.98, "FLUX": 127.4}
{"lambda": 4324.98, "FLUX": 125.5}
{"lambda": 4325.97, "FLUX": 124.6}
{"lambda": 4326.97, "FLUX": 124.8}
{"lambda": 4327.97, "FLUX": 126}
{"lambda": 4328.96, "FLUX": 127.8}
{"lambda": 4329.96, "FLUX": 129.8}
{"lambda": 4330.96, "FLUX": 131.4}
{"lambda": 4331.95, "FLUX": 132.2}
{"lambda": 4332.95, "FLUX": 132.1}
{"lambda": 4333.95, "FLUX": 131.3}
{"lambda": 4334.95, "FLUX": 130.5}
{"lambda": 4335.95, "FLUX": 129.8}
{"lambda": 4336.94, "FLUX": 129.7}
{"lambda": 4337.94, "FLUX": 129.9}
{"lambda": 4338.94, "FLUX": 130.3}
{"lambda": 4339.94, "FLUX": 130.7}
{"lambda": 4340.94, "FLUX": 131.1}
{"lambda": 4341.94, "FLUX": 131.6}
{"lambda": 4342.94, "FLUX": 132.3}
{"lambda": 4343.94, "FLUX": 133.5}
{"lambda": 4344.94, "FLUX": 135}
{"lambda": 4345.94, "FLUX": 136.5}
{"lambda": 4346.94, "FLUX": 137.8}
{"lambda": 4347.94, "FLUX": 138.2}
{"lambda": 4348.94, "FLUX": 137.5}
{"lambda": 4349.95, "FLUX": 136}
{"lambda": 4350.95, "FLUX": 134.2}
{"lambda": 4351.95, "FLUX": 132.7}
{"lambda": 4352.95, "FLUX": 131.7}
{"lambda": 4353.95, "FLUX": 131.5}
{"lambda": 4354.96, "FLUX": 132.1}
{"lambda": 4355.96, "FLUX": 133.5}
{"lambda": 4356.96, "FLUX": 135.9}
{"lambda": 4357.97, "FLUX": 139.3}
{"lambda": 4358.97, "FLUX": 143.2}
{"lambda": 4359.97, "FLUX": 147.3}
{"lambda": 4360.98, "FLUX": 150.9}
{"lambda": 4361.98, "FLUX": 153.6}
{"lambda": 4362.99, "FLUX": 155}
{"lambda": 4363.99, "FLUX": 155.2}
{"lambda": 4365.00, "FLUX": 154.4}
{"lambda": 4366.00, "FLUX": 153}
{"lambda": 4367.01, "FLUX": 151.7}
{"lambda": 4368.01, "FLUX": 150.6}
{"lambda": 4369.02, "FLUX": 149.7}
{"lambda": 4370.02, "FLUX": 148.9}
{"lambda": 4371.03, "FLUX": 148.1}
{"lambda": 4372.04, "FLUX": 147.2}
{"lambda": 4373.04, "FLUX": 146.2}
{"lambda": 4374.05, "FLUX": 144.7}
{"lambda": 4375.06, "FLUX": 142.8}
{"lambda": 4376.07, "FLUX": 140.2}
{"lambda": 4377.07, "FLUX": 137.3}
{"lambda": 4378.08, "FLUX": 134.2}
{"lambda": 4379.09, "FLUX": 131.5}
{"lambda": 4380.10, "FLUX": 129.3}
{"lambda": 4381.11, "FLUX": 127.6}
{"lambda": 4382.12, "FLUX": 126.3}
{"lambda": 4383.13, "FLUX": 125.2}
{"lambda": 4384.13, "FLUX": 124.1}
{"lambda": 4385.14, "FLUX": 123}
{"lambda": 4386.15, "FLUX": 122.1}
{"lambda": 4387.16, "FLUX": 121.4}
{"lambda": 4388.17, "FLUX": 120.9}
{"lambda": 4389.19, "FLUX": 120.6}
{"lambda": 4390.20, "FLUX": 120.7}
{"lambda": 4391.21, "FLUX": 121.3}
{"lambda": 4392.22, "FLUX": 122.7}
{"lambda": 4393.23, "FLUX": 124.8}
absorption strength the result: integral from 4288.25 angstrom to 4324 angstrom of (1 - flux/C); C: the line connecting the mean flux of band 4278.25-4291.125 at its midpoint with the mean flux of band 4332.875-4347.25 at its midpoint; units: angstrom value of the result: 2.9 angstrom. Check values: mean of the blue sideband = 119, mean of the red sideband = 132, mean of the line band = 114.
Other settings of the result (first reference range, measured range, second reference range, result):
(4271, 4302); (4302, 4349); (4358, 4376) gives 3.9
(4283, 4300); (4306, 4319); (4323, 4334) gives 1.1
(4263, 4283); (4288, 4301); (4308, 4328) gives 1.1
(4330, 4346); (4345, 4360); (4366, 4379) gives 0.1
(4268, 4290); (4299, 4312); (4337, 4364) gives 3.0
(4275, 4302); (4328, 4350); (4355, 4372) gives 0.9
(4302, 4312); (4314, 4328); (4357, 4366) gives -2.3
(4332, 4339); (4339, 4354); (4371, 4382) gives -0.2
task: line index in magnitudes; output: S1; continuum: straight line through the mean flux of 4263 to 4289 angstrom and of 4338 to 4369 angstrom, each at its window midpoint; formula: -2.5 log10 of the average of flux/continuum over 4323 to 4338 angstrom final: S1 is 0.05 mag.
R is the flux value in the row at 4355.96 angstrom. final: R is 133.5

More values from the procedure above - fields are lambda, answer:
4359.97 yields 147.3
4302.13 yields 97.68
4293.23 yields 120.1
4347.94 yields 138.2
